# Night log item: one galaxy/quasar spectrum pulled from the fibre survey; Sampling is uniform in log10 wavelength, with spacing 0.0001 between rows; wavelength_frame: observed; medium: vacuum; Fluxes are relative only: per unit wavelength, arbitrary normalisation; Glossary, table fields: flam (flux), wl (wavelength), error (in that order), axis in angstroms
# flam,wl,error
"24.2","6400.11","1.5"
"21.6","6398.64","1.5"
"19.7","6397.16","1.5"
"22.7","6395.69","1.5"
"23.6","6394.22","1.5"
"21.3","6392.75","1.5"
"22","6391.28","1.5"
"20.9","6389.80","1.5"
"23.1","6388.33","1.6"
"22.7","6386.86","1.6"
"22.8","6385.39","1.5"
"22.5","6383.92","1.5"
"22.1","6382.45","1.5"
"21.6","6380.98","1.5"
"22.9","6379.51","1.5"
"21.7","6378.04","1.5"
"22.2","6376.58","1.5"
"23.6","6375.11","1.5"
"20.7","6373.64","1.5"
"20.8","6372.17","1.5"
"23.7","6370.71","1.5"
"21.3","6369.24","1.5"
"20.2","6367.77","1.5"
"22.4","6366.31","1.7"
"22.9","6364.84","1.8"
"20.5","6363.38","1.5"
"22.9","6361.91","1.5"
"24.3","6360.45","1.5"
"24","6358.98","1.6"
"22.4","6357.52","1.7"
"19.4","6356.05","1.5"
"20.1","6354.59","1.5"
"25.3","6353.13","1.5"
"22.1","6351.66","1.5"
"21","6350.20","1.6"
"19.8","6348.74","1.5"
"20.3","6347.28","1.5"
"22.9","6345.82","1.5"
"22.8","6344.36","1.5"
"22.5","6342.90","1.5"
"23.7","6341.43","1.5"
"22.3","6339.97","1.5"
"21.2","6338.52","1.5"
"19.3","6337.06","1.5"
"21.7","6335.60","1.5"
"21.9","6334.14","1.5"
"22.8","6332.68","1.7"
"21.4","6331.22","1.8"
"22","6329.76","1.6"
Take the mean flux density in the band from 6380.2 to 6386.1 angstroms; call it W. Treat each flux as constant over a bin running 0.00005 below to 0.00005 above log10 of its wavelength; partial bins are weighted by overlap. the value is 22.2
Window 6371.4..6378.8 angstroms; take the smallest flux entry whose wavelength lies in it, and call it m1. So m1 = 20.7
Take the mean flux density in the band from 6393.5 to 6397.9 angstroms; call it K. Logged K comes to 22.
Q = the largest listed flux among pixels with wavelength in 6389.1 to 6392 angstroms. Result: 22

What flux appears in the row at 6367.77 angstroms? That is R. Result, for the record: 20.2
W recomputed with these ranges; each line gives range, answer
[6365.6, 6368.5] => 21.3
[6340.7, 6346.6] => 22.9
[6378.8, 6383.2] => 22.2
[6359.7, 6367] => 22.6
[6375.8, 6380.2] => 22.3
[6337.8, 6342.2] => 22.4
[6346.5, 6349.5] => 20.1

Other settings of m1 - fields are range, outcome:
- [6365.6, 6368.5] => 20.2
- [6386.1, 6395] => 20.9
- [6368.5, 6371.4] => 21.3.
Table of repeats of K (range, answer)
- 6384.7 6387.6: 22.8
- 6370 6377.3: 22.2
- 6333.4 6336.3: 21.8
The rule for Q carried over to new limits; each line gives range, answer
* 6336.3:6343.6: 23.7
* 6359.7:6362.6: 24.3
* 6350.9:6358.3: 25.3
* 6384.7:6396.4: 23.6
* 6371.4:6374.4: 20.8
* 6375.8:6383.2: 22.9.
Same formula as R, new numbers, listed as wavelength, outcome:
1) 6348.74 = 19.8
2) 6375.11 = 23.6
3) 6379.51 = 22.9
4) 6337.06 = 19.3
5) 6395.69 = 22.7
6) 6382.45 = 22.1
